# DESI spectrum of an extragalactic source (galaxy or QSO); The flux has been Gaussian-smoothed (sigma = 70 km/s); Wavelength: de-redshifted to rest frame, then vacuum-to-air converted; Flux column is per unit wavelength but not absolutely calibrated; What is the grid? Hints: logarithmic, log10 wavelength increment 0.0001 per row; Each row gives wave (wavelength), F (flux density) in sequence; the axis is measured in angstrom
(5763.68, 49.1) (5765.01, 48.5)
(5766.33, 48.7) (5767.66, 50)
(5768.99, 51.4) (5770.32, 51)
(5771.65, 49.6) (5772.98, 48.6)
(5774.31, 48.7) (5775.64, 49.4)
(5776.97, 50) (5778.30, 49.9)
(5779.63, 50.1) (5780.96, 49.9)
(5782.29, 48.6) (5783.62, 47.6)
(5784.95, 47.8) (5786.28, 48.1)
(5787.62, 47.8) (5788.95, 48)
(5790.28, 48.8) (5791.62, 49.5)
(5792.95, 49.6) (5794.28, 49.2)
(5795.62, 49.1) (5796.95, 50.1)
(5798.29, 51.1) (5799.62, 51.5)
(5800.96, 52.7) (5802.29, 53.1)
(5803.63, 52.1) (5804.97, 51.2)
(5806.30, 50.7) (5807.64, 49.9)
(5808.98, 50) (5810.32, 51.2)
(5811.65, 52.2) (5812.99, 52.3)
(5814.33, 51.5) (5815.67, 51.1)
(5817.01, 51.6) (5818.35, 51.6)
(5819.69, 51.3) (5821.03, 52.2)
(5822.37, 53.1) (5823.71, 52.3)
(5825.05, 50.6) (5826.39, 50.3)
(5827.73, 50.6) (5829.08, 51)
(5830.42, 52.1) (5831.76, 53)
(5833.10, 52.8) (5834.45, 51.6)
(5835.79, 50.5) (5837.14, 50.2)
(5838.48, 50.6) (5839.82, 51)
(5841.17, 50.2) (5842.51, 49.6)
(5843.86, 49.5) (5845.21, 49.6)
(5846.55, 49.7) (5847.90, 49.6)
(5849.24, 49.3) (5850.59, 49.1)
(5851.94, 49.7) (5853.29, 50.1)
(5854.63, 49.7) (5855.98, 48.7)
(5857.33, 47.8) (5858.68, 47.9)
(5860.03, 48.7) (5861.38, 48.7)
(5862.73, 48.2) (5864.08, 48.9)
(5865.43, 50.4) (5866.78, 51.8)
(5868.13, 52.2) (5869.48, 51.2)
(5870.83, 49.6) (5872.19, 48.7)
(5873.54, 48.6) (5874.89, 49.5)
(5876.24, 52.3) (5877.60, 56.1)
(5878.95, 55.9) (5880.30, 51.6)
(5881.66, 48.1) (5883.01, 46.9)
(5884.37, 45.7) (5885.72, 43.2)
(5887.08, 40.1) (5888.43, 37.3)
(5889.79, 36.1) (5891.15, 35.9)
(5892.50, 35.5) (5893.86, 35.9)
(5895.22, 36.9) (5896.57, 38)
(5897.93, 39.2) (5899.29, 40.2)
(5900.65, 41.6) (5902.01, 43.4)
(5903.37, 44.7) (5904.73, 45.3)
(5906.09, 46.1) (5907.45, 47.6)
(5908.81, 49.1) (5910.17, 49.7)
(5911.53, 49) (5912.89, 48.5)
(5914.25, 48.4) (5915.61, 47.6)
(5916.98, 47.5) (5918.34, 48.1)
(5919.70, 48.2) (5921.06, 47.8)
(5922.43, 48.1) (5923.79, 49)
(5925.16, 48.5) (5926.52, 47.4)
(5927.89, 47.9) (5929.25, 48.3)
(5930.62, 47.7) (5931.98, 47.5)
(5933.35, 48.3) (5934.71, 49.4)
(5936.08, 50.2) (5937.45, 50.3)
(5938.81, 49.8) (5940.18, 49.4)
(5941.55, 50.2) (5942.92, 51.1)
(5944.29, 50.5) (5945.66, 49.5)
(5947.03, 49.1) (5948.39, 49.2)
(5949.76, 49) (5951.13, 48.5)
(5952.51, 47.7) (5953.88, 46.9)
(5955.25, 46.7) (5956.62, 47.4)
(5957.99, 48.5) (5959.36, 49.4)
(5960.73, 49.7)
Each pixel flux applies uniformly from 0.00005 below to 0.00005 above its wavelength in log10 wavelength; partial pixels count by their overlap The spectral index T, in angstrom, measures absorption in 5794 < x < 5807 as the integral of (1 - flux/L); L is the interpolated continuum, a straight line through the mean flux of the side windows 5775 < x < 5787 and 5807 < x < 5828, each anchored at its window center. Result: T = -0.2 angstrom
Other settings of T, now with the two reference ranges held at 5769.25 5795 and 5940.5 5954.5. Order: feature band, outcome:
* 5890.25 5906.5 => 3.00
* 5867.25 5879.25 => -0.56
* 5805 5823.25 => -0.87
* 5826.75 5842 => -0.65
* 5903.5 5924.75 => 0.53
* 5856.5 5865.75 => 0.10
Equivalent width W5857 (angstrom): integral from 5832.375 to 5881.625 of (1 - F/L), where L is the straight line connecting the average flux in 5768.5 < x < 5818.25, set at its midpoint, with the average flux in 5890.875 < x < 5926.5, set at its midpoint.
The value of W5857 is -3.2 angstrom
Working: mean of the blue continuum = 50.1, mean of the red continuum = 44.8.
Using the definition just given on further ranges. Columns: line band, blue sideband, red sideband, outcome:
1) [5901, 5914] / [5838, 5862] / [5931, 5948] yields 0.7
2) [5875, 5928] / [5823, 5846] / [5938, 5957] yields 4.7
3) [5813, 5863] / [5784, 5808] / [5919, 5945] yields -0.8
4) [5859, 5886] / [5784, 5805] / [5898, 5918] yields -1.5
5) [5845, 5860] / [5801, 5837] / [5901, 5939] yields 0.3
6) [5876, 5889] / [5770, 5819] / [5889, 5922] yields -0.7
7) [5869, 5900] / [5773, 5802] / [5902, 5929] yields 2.4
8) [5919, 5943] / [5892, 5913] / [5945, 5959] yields -1.4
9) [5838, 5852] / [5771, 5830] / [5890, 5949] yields -0.3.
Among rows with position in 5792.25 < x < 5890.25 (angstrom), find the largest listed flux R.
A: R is 56.1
